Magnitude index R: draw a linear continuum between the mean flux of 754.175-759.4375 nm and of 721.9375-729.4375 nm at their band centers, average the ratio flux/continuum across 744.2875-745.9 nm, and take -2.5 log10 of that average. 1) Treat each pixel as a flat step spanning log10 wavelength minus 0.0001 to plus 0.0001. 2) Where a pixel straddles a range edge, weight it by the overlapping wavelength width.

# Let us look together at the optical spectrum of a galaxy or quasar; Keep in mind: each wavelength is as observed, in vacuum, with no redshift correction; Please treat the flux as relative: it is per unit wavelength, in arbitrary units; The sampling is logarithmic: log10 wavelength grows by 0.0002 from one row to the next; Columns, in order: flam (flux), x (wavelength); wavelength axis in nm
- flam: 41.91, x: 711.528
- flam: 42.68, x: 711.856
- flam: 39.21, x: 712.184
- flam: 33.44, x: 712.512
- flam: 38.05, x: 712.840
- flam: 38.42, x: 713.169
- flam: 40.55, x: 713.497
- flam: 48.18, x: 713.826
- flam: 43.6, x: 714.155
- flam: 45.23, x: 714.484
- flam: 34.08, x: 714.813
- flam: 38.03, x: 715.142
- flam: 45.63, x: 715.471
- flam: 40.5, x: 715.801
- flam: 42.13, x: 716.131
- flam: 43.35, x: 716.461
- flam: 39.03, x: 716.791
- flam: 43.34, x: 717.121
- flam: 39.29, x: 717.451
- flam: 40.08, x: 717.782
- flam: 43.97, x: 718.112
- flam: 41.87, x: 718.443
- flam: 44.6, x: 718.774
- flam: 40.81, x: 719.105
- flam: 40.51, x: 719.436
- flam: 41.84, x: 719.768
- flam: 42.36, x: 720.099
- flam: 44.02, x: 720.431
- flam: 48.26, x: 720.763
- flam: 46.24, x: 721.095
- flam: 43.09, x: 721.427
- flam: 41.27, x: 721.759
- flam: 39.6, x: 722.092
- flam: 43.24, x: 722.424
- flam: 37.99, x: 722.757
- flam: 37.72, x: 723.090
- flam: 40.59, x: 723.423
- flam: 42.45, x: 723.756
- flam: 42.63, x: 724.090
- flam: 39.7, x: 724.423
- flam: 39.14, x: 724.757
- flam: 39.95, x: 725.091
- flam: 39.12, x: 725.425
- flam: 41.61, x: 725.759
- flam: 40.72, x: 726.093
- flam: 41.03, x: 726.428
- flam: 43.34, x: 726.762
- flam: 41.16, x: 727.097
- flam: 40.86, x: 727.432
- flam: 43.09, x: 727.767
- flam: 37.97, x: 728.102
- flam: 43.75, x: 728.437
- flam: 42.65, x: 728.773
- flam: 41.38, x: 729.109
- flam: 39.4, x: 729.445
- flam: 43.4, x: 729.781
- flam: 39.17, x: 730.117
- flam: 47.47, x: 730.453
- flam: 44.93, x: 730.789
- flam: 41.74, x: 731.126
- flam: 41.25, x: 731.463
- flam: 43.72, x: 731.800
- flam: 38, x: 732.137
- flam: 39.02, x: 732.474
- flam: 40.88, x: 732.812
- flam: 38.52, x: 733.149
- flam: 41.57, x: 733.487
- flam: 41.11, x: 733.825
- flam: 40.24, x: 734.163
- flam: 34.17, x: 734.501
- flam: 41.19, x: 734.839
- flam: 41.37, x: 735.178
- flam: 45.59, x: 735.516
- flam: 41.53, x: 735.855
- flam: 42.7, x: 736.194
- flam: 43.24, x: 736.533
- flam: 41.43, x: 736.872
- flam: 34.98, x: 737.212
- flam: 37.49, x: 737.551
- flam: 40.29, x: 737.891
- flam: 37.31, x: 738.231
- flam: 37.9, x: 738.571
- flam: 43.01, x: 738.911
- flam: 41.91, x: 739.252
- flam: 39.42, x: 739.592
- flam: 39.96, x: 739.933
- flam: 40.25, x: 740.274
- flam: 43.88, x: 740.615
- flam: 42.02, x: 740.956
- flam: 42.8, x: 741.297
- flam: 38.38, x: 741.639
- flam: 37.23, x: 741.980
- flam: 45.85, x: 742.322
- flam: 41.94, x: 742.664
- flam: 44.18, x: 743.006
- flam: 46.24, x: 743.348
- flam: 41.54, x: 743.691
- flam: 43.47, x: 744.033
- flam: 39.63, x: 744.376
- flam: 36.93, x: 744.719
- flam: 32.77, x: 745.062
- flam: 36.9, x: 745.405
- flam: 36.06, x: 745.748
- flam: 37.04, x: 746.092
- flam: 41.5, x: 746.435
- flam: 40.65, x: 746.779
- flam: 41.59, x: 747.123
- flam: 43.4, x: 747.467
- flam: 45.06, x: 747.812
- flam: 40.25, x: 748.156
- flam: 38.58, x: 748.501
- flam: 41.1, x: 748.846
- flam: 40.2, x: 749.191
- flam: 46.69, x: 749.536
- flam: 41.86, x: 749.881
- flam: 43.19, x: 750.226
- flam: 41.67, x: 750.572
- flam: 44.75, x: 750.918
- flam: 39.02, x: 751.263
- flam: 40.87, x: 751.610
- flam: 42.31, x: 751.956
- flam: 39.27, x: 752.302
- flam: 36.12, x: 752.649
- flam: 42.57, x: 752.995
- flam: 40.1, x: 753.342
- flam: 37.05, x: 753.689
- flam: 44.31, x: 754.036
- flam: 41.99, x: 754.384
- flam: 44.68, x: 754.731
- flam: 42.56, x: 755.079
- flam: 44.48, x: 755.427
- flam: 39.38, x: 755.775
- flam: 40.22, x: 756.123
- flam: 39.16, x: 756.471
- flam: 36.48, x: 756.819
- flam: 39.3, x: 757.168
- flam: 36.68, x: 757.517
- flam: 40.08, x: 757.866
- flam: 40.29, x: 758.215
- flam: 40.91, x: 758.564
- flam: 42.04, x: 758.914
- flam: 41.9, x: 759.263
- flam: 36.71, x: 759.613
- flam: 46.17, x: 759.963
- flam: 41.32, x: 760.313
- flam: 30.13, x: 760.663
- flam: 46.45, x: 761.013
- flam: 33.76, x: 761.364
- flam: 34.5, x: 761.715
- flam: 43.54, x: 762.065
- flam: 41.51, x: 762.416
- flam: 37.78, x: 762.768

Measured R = 0.13 mag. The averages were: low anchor 40.9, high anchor 40.7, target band 36.3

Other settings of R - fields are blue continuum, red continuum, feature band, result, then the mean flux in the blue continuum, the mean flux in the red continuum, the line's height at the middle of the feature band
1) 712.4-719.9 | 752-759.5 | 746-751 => -0.033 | 41.2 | 40.5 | 40.6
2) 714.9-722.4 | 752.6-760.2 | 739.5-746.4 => 0.023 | 42.2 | 40.7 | 41.2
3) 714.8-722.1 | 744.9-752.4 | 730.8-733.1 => 0.015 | 42.1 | 40.7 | 41.5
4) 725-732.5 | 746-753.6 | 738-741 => 0.023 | 41.6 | 41.3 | 41.4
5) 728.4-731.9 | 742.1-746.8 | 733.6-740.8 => 0.026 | 42.6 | 40.3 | 41.4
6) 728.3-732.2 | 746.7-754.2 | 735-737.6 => 0.022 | 42.3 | 41.4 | 42.1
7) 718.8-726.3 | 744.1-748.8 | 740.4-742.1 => -0.029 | 41.5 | 39.4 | 39.9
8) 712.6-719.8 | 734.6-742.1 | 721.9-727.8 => 0.010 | 41.4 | 40.6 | 41.1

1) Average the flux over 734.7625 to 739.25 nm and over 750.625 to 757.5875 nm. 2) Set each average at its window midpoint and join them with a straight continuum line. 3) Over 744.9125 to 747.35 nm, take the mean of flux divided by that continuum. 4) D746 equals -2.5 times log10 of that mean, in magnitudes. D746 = 0.066 mag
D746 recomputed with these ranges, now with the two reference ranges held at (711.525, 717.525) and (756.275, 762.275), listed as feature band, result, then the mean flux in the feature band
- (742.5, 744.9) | -0.054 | 42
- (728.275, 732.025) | -0.057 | 42.5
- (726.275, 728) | -0.035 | 41.8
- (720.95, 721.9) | -0.075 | 43.6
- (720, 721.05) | -0.114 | 45.2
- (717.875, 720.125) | -0.039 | 42.2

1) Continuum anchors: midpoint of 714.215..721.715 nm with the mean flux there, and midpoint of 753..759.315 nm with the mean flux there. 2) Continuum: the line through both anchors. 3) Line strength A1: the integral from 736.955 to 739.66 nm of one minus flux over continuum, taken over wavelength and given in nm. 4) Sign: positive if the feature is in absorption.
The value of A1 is 0.15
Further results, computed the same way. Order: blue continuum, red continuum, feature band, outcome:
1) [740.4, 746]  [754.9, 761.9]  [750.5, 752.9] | -0.03 nm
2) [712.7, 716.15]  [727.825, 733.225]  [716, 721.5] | -0.17 nm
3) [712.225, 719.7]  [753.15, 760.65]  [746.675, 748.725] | -0.05 nm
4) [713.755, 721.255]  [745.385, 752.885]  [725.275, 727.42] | 0.04 nm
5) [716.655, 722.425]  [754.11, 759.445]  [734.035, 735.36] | 0.08 nm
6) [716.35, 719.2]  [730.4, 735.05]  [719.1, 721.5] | -0.11 nm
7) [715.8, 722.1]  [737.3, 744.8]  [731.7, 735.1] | 0.14 nm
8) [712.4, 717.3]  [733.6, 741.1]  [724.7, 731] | -0.14 nm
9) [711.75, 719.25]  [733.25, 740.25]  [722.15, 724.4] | 0.01 nm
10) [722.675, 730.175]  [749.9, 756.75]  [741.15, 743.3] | -0.05 nm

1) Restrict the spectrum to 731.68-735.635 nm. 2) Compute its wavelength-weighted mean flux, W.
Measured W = 40.3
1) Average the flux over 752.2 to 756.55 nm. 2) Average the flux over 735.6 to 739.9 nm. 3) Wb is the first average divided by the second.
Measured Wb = 1.02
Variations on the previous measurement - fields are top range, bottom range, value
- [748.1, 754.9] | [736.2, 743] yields 1.02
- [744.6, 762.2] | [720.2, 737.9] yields 0.98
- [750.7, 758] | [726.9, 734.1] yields 0.98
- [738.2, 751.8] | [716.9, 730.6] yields 0.98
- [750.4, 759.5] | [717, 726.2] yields 0.98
